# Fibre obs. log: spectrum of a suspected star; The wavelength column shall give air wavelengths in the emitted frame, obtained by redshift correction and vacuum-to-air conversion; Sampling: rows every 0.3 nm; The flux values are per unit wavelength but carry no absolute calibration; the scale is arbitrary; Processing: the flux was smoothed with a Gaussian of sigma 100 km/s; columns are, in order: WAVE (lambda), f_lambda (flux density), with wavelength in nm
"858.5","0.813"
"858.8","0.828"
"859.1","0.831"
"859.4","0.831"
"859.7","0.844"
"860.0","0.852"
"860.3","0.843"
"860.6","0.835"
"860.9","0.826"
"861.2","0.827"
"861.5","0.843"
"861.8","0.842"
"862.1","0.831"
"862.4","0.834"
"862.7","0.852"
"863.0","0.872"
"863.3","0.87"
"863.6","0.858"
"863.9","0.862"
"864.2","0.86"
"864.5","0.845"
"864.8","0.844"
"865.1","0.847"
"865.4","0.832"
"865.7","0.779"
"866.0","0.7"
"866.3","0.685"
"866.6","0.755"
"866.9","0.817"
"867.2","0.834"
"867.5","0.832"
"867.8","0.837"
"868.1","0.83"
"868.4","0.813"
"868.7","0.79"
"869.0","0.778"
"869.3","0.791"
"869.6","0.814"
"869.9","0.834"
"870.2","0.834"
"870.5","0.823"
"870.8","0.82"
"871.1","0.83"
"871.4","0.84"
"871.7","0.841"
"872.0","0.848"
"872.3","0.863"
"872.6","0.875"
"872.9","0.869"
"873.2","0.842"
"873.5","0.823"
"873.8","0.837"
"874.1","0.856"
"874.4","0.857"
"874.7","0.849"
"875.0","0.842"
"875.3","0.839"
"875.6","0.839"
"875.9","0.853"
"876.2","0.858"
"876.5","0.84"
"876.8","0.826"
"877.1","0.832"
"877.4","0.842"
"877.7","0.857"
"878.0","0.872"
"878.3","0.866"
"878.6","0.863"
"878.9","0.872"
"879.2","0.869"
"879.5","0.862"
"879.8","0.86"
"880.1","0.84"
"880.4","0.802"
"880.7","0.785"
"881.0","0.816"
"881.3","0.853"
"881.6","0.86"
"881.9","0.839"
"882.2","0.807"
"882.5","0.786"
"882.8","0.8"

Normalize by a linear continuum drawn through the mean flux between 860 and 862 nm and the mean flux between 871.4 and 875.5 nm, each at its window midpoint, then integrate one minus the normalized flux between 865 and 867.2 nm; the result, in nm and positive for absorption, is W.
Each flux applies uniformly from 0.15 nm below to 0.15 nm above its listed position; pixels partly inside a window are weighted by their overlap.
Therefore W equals 0.17 nm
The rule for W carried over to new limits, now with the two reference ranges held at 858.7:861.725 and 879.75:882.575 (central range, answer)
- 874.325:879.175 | -0.14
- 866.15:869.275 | 0.13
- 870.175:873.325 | -0.06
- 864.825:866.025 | 0.04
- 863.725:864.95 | -0.03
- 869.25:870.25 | 0.01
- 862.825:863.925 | -0.04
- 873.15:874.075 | -0.01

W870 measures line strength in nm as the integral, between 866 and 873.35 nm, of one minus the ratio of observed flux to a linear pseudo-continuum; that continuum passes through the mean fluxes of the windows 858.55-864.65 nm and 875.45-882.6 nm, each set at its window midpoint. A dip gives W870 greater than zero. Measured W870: 0.22 nm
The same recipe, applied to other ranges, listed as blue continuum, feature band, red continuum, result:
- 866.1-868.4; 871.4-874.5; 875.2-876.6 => -0.08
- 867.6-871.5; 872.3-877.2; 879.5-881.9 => -0.13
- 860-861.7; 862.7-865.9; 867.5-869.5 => -0.08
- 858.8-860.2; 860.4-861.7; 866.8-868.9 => 0.00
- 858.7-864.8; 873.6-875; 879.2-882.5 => -0.02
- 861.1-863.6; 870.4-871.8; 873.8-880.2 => 0.03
